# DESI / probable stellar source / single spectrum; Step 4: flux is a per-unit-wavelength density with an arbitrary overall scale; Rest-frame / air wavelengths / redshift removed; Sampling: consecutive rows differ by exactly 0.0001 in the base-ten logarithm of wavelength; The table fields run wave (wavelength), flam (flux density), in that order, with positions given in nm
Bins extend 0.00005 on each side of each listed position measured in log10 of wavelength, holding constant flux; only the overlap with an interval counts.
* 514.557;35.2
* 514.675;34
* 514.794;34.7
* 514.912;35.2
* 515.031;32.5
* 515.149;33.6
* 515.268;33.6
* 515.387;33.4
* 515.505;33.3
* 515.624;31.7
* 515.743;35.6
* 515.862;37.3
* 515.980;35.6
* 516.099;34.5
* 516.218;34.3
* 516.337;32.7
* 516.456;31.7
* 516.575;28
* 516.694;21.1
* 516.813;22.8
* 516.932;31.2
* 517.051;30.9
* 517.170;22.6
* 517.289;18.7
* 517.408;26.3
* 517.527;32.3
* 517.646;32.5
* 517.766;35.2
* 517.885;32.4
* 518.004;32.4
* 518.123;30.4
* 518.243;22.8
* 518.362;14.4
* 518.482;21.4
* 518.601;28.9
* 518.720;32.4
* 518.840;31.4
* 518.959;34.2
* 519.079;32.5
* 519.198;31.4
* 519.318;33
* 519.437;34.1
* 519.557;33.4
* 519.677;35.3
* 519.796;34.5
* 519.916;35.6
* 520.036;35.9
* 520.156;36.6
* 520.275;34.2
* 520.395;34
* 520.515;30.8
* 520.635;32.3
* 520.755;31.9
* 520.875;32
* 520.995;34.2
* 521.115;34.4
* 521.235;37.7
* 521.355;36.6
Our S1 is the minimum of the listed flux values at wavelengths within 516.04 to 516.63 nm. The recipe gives 28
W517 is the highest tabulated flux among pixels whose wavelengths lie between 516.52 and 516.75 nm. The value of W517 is 28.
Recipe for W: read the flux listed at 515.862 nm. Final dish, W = 37.3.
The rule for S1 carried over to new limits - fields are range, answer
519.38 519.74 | 33.4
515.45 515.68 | 31.7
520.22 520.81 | 30.8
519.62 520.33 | 34.2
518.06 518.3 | 22.8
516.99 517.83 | 18.7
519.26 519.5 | 33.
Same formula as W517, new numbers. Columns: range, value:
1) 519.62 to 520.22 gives 36.6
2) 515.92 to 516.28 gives 35.6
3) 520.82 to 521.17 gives 34.4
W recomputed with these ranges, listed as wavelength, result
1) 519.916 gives 35.6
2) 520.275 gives 34.2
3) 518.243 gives 22.8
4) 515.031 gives 32.5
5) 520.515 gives 30.8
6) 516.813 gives 22.8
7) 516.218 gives 34.3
